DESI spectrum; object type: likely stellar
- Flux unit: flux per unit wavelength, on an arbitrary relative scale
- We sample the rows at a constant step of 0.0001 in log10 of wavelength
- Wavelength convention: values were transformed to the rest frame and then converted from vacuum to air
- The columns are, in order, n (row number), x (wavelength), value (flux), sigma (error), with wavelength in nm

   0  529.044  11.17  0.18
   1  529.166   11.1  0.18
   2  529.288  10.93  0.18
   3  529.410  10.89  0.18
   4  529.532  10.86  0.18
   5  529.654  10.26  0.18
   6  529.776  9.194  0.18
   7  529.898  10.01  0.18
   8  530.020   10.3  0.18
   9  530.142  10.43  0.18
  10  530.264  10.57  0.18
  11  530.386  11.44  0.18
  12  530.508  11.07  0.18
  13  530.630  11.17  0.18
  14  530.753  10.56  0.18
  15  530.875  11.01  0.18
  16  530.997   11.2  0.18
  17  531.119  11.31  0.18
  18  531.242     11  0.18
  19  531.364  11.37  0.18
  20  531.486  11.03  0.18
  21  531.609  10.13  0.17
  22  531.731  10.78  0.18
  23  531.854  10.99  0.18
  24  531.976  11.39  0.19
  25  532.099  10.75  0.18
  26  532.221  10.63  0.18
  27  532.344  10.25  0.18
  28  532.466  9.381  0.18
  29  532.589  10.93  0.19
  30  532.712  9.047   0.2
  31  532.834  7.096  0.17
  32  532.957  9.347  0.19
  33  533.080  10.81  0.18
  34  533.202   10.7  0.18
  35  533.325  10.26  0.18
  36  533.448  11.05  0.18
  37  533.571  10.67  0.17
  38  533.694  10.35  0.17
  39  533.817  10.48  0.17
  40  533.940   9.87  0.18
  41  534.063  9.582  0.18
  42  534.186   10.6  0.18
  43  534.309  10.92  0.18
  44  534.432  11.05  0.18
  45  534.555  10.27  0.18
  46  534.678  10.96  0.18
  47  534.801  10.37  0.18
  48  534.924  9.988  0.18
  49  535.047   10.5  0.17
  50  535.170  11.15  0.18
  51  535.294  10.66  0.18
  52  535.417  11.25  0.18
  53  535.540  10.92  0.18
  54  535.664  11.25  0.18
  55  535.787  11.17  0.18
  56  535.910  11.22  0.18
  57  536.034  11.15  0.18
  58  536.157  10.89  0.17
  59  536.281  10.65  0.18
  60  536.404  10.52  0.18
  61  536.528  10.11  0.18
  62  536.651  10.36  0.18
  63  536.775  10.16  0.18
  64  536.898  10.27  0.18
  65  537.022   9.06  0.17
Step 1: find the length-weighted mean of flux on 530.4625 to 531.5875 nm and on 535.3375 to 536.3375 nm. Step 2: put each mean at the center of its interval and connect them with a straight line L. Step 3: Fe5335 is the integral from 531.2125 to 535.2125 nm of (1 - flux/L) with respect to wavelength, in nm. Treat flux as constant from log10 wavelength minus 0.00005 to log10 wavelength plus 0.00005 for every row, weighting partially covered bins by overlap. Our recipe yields 0.23 nm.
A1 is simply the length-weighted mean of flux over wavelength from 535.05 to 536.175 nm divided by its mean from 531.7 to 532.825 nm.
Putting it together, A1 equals 1.1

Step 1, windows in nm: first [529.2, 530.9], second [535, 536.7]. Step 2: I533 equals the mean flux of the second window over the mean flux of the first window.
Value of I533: 1.0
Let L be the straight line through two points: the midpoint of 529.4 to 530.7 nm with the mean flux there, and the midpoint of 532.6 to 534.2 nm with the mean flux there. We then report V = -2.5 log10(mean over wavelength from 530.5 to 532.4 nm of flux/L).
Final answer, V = -0.060 mag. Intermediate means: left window 10.5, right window 10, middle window 10.9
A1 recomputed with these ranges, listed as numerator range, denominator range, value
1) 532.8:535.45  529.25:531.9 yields 0.97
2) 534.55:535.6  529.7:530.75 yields 1.02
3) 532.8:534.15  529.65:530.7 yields 0.96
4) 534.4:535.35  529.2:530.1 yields 1.02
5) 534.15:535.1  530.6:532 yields 0.96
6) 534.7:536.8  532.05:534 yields 1.06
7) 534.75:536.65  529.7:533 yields 1.03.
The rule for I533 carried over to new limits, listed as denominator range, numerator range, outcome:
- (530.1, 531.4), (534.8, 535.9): 0.99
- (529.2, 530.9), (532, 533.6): 0.95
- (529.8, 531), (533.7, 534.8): 0.98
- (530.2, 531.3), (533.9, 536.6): 0.97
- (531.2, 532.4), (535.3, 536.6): 1.01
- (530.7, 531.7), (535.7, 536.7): 0.98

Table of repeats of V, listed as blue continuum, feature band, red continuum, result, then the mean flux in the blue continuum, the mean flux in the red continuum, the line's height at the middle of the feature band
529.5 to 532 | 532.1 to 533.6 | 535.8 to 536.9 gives 0.071 mag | 10.8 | 10.6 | 10.7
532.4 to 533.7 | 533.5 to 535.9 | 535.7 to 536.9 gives -0.033 mag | 9.95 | 10.7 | 10.3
